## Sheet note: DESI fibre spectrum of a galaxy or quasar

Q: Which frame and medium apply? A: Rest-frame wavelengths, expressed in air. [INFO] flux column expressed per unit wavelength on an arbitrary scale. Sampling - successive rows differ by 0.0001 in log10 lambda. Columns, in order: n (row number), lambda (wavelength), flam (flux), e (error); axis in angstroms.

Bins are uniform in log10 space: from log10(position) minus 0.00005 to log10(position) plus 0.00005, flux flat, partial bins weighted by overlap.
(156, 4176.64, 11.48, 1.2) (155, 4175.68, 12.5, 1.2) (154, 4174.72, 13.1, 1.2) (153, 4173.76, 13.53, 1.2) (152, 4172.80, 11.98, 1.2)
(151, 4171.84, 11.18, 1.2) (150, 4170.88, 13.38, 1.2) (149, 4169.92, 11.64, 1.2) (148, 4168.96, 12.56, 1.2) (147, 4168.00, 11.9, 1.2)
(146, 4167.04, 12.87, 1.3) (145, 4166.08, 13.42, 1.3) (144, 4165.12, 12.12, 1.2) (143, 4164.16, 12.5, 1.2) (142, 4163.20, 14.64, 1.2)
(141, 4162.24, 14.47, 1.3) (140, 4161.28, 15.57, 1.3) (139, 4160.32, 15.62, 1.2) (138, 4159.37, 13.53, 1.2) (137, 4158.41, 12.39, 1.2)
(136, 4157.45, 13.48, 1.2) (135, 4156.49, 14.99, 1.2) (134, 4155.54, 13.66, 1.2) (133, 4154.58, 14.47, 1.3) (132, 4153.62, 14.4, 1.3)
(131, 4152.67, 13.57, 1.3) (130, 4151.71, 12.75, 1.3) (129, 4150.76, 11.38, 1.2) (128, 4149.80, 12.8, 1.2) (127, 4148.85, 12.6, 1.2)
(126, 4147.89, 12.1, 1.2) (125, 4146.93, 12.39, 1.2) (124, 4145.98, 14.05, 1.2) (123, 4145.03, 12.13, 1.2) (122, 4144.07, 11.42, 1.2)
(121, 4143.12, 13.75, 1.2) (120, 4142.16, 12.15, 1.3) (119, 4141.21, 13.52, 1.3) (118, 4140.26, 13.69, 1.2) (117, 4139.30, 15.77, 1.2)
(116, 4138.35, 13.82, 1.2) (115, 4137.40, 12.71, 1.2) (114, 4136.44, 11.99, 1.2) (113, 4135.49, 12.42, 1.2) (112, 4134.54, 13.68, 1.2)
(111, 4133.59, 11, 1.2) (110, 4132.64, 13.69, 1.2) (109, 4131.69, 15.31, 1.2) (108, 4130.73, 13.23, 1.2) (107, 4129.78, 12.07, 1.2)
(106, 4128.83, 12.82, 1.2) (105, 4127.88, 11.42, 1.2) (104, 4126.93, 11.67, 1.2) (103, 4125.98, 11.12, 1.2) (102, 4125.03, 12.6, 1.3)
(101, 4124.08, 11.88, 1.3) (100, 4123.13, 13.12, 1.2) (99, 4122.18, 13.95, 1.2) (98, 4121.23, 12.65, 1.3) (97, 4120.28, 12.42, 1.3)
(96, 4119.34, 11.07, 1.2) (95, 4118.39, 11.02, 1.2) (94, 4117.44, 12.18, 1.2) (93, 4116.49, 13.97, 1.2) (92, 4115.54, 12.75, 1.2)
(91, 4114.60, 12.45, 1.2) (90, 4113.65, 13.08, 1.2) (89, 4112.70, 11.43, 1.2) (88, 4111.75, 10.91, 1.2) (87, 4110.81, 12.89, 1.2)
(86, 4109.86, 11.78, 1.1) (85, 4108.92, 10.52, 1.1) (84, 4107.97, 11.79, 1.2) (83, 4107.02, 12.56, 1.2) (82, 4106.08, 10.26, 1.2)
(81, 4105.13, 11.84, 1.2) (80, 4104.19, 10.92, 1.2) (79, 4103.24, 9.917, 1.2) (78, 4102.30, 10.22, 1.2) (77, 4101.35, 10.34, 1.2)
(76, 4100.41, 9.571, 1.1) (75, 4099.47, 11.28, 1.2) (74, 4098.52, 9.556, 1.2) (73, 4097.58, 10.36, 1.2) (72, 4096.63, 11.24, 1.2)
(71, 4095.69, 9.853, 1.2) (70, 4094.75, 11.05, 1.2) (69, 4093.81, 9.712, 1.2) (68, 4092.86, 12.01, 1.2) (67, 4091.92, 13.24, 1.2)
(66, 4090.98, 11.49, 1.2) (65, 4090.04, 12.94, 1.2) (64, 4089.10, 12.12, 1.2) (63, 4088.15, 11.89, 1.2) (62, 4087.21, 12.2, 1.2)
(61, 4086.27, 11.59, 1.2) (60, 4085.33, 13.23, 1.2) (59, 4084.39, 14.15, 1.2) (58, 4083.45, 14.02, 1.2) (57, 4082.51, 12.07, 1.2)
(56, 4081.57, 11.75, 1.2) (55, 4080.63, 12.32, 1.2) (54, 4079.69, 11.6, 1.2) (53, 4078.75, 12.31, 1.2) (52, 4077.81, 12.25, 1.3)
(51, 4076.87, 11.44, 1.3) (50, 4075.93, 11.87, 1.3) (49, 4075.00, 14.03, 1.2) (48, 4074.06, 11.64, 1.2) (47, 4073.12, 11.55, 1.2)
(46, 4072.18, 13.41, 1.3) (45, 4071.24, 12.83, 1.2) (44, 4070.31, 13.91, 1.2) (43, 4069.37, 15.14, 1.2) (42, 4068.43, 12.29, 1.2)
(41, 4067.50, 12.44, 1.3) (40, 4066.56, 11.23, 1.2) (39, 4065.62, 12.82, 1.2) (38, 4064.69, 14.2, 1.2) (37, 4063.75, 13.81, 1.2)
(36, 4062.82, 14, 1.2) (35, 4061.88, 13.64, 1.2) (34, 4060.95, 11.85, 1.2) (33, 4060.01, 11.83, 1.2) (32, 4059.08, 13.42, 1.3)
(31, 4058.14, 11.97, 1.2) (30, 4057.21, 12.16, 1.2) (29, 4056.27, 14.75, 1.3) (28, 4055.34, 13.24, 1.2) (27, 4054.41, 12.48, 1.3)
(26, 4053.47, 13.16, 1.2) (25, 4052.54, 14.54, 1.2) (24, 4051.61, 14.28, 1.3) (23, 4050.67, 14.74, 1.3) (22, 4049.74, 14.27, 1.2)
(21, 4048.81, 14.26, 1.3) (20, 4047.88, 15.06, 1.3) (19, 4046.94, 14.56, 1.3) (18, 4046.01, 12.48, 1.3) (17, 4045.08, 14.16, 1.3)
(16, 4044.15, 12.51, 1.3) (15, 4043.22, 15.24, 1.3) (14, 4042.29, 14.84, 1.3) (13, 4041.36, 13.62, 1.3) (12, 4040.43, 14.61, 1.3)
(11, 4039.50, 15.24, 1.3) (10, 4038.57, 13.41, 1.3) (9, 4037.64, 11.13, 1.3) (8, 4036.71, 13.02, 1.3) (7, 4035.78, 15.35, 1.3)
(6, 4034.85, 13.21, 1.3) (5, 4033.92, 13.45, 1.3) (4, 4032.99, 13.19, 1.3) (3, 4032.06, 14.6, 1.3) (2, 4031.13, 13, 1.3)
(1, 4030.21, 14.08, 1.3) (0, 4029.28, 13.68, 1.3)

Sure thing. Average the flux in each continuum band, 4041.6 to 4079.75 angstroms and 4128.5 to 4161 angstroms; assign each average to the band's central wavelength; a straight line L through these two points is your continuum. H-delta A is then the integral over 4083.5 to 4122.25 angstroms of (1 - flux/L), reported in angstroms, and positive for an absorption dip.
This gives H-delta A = 4.59 angstroms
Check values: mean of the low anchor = 13.2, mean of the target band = 11.7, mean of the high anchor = 13.2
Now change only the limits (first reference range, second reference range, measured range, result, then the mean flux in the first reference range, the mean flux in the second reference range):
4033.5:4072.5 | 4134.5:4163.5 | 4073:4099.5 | 3.1 angstroms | 13.5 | 13.4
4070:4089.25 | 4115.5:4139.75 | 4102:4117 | 1.1 angstroms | 12.5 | 12.7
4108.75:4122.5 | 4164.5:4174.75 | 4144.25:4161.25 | -1.3 angstroms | 12.2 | 12.5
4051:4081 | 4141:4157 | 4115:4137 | 0.8 angstroms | 12.9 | 13.1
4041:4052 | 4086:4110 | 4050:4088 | -0.2 angstroms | 14.2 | 11.2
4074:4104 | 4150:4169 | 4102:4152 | 1.1 angstroms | 11.7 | 13.5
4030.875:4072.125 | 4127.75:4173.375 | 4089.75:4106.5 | 3.1 angstroms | 13.5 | 13.1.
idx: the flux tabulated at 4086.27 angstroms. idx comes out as 11.59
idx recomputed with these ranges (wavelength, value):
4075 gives 14.03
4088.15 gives 11.89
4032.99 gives 13.19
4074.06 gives 11.64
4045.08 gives 14.16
